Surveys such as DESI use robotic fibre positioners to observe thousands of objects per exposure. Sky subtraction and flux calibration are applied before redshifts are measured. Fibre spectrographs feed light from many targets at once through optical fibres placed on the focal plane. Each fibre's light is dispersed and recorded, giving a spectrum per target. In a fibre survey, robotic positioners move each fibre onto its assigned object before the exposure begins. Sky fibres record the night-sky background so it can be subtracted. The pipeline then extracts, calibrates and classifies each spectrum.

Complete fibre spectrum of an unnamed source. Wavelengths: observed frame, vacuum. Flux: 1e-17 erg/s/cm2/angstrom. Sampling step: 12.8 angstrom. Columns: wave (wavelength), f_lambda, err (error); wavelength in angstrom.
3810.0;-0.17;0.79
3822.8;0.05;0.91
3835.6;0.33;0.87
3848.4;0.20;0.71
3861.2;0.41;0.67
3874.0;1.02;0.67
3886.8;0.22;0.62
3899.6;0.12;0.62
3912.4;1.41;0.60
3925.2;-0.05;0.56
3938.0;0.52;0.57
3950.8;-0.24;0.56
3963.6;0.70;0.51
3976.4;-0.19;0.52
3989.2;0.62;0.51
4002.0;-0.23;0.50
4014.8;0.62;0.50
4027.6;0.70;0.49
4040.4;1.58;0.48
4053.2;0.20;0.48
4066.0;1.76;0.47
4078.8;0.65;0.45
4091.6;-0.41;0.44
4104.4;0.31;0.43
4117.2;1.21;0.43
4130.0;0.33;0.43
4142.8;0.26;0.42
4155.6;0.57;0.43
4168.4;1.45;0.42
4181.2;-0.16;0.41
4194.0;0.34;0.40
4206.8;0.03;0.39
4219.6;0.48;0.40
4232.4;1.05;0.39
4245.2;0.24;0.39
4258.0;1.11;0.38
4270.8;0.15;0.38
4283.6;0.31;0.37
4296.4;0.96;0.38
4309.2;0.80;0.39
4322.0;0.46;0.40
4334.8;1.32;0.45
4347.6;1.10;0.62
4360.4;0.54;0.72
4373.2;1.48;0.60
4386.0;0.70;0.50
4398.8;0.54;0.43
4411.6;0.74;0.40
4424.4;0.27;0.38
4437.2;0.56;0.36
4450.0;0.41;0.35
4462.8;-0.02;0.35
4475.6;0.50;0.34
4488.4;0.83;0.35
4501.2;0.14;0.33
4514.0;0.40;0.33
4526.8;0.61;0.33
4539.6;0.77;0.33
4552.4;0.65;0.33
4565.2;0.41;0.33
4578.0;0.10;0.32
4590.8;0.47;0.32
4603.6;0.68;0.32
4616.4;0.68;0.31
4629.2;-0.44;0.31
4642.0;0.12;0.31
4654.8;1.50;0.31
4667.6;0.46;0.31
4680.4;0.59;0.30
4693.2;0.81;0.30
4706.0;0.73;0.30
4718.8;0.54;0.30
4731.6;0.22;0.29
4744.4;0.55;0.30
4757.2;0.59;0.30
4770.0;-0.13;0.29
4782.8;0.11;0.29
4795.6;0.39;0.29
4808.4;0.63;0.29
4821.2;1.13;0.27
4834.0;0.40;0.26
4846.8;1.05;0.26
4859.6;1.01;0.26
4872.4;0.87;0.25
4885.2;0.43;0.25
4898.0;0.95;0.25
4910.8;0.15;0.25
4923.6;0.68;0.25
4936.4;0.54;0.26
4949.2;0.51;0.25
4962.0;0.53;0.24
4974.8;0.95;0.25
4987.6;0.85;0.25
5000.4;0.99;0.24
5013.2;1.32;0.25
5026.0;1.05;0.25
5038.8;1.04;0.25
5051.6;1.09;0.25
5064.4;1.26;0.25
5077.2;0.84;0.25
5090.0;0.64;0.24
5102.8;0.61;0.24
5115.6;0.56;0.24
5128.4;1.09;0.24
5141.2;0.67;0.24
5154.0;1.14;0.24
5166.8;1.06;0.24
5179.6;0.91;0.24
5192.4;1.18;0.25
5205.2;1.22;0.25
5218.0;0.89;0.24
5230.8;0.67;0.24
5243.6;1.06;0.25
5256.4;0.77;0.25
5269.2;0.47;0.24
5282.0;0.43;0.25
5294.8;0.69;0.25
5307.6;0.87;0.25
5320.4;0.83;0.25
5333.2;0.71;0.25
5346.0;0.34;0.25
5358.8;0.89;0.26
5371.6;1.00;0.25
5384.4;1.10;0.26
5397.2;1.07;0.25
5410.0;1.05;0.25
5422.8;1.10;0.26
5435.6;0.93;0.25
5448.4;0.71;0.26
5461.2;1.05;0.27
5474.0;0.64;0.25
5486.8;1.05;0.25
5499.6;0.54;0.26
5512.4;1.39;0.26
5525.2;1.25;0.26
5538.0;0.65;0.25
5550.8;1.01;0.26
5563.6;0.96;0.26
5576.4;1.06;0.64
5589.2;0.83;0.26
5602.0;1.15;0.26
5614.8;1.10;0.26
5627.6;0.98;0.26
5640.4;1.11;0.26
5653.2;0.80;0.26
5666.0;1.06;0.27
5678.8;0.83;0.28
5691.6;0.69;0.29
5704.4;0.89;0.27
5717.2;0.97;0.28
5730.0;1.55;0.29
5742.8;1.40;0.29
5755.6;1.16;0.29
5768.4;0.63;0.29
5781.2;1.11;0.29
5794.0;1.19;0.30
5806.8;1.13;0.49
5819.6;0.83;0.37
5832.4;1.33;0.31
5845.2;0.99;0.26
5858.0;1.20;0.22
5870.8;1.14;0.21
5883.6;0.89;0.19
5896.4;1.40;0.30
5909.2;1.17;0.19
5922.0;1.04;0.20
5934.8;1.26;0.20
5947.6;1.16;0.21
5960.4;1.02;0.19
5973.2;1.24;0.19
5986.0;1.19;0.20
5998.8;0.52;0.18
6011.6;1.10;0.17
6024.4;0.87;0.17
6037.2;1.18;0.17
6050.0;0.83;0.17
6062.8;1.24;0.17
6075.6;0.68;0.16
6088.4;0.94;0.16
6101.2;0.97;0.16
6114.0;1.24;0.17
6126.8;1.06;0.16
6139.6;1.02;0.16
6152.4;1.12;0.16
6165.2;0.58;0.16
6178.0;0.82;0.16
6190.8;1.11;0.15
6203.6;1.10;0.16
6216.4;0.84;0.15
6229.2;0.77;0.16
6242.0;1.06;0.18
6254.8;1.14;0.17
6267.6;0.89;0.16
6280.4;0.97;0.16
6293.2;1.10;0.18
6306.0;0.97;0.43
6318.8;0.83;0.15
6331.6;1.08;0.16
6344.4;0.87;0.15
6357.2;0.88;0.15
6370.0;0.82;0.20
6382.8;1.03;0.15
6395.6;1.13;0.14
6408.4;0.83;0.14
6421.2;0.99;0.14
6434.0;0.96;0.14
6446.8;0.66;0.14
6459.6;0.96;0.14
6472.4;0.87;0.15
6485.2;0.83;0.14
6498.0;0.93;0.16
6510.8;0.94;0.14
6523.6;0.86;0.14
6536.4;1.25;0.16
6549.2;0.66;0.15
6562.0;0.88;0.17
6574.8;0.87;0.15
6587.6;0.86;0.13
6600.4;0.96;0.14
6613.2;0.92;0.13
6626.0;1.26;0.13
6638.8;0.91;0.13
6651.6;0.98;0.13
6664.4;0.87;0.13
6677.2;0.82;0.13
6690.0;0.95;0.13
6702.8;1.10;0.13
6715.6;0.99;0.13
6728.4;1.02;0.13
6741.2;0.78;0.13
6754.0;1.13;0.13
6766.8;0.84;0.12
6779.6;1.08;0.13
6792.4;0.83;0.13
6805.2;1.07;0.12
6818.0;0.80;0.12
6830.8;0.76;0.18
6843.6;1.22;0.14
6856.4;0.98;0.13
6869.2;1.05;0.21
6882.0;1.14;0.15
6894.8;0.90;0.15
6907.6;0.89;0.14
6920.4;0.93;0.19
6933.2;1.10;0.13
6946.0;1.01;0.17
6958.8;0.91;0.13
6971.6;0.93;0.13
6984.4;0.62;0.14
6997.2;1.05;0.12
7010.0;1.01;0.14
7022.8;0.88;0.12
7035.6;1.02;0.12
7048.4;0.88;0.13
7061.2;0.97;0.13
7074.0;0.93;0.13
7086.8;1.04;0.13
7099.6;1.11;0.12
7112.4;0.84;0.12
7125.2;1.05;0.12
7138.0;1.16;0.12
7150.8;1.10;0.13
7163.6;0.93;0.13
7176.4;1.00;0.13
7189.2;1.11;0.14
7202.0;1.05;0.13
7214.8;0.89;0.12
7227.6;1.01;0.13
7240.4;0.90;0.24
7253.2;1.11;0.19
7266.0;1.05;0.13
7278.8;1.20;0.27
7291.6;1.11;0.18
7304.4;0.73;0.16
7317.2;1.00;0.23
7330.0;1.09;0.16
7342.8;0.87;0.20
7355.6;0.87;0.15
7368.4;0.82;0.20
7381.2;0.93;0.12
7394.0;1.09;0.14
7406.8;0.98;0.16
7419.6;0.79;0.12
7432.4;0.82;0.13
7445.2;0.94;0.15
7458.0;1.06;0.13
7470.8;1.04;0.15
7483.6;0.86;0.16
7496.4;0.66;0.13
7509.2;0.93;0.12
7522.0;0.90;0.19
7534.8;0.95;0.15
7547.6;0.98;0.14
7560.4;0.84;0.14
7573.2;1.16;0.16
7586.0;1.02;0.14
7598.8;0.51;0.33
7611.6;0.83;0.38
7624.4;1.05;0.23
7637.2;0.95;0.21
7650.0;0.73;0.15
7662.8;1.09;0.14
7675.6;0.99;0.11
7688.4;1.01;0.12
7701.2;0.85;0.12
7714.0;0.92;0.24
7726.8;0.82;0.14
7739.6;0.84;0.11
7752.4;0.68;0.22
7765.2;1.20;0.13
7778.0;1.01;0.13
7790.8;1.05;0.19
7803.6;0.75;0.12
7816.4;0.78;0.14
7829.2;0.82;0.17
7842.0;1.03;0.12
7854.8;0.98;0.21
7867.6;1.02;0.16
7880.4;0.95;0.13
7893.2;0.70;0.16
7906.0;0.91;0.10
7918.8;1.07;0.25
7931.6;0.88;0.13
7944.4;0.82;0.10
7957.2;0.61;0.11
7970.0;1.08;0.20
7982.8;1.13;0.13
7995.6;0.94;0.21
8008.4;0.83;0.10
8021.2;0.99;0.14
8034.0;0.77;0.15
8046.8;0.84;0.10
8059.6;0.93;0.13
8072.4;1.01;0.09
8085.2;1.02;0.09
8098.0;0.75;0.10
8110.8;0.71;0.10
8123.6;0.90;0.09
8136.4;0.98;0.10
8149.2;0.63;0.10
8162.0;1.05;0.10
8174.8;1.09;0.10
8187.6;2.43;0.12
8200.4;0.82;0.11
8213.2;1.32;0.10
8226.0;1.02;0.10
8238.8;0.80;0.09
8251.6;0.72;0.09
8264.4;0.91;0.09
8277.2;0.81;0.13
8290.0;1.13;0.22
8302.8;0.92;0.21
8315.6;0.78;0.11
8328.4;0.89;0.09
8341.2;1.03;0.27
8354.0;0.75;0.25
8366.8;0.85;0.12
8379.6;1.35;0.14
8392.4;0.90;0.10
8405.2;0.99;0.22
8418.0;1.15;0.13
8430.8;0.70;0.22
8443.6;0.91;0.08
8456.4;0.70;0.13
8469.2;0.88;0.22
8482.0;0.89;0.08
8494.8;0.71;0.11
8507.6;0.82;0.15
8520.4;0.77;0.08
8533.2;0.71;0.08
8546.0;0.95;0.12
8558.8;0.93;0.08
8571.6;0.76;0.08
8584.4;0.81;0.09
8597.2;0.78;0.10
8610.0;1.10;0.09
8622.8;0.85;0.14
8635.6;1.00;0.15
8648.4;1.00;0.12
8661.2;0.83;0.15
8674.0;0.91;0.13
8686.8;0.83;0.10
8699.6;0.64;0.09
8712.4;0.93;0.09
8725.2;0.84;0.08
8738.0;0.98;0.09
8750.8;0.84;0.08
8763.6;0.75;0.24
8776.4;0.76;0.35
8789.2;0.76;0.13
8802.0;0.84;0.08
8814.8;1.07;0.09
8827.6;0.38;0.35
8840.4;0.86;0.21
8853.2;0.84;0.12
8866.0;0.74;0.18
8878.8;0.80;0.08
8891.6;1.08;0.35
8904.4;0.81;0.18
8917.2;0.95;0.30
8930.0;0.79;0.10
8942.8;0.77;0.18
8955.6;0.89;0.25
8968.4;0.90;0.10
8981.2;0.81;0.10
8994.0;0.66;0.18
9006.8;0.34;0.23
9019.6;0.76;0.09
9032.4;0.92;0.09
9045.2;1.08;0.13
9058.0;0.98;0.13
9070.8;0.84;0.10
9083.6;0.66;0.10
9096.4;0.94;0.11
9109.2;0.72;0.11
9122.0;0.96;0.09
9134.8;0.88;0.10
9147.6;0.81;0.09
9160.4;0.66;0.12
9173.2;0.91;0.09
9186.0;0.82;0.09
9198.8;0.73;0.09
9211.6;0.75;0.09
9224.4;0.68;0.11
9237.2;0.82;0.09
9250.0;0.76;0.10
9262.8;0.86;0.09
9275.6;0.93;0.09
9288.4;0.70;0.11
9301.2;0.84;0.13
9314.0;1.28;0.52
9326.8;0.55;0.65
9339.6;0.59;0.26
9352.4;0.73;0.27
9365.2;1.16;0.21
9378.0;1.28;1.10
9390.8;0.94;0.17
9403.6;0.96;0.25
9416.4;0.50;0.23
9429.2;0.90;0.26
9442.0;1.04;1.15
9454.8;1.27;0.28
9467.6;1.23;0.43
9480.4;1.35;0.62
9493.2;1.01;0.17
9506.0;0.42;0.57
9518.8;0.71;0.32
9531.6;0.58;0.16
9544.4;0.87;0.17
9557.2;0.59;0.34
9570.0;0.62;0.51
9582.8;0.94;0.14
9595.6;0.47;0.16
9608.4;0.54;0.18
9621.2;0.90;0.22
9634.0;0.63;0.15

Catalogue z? 0.247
